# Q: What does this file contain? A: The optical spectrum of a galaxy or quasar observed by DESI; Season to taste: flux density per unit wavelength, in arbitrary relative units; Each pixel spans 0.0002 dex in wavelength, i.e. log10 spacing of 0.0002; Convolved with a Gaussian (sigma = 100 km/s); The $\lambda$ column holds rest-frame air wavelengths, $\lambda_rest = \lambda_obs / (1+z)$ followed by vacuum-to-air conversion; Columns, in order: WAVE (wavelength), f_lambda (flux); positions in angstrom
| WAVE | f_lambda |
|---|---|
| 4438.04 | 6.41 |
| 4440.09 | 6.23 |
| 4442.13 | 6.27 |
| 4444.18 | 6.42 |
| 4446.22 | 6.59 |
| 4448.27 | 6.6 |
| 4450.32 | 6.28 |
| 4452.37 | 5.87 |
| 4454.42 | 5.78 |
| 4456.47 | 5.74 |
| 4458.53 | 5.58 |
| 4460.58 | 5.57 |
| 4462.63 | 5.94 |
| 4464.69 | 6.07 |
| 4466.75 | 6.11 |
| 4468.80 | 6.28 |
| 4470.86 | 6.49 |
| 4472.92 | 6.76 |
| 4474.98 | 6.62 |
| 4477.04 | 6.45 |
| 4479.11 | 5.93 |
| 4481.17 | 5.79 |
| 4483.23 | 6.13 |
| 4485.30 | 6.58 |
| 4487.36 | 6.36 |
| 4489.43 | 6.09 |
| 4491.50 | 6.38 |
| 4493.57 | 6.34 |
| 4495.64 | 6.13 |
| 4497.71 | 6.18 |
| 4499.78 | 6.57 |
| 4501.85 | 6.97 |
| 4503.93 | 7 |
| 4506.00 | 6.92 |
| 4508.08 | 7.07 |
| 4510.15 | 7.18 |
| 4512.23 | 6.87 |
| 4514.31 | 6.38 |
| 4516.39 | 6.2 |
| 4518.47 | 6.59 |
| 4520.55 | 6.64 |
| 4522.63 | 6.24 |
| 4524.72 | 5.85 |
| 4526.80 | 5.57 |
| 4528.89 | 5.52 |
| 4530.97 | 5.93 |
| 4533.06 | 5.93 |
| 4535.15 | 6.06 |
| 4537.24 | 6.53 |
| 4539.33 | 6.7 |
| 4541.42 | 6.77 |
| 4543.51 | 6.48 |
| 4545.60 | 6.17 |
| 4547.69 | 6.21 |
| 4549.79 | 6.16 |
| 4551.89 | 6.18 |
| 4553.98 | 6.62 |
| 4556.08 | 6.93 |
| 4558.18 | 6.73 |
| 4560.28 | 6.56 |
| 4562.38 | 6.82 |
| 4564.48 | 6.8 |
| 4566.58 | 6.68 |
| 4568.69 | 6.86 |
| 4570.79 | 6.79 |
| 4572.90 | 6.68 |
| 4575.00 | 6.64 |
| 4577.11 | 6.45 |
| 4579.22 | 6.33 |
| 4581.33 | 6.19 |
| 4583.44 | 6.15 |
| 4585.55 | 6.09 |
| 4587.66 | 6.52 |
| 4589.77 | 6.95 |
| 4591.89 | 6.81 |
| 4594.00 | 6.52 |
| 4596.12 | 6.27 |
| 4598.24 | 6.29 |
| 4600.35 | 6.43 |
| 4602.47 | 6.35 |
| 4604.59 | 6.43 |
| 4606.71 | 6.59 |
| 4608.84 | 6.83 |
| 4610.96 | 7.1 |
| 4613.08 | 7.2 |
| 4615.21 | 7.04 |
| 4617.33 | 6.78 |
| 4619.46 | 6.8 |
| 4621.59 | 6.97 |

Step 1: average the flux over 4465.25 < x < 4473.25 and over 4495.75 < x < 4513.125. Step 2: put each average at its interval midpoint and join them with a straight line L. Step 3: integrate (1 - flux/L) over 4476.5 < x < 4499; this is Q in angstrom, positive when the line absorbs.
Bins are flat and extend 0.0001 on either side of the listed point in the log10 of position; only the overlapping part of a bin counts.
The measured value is 1.3 angstrom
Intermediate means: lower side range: 6.36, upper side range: 6.81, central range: 6.21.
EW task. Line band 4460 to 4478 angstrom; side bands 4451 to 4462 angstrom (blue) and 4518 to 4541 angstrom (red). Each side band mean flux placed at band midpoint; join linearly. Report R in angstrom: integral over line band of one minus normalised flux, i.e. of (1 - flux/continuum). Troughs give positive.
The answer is -1.44 angstrom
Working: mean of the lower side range 5.74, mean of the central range 6.27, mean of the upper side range 6.15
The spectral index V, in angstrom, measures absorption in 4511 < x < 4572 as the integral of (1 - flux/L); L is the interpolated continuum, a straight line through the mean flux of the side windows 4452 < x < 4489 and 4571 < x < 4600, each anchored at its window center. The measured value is -0.7 angstrom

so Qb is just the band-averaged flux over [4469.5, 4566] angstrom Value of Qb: 6.42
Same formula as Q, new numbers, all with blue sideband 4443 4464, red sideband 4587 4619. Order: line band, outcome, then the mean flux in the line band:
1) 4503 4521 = -1.4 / 6.76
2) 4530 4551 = 0.4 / 6.29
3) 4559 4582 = -0.3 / 6.63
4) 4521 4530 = 0.7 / 5.85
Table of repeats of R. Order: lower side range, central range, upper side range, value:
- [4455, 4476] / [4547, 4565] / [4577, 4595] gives -0.5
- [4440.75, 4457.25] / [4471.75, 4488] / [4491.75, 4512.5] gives 0.4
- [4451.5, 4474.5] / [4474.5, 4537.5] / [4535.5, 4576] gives -0.6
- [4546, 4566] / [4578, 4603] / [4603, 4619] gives 1.2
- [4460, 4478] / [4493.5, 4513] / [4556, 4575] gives -0.9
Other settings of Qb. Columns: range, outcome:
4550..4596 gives 6.57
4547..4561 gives 6.49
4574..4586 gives 6.32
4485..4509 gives 6.55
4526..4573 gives 6.42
